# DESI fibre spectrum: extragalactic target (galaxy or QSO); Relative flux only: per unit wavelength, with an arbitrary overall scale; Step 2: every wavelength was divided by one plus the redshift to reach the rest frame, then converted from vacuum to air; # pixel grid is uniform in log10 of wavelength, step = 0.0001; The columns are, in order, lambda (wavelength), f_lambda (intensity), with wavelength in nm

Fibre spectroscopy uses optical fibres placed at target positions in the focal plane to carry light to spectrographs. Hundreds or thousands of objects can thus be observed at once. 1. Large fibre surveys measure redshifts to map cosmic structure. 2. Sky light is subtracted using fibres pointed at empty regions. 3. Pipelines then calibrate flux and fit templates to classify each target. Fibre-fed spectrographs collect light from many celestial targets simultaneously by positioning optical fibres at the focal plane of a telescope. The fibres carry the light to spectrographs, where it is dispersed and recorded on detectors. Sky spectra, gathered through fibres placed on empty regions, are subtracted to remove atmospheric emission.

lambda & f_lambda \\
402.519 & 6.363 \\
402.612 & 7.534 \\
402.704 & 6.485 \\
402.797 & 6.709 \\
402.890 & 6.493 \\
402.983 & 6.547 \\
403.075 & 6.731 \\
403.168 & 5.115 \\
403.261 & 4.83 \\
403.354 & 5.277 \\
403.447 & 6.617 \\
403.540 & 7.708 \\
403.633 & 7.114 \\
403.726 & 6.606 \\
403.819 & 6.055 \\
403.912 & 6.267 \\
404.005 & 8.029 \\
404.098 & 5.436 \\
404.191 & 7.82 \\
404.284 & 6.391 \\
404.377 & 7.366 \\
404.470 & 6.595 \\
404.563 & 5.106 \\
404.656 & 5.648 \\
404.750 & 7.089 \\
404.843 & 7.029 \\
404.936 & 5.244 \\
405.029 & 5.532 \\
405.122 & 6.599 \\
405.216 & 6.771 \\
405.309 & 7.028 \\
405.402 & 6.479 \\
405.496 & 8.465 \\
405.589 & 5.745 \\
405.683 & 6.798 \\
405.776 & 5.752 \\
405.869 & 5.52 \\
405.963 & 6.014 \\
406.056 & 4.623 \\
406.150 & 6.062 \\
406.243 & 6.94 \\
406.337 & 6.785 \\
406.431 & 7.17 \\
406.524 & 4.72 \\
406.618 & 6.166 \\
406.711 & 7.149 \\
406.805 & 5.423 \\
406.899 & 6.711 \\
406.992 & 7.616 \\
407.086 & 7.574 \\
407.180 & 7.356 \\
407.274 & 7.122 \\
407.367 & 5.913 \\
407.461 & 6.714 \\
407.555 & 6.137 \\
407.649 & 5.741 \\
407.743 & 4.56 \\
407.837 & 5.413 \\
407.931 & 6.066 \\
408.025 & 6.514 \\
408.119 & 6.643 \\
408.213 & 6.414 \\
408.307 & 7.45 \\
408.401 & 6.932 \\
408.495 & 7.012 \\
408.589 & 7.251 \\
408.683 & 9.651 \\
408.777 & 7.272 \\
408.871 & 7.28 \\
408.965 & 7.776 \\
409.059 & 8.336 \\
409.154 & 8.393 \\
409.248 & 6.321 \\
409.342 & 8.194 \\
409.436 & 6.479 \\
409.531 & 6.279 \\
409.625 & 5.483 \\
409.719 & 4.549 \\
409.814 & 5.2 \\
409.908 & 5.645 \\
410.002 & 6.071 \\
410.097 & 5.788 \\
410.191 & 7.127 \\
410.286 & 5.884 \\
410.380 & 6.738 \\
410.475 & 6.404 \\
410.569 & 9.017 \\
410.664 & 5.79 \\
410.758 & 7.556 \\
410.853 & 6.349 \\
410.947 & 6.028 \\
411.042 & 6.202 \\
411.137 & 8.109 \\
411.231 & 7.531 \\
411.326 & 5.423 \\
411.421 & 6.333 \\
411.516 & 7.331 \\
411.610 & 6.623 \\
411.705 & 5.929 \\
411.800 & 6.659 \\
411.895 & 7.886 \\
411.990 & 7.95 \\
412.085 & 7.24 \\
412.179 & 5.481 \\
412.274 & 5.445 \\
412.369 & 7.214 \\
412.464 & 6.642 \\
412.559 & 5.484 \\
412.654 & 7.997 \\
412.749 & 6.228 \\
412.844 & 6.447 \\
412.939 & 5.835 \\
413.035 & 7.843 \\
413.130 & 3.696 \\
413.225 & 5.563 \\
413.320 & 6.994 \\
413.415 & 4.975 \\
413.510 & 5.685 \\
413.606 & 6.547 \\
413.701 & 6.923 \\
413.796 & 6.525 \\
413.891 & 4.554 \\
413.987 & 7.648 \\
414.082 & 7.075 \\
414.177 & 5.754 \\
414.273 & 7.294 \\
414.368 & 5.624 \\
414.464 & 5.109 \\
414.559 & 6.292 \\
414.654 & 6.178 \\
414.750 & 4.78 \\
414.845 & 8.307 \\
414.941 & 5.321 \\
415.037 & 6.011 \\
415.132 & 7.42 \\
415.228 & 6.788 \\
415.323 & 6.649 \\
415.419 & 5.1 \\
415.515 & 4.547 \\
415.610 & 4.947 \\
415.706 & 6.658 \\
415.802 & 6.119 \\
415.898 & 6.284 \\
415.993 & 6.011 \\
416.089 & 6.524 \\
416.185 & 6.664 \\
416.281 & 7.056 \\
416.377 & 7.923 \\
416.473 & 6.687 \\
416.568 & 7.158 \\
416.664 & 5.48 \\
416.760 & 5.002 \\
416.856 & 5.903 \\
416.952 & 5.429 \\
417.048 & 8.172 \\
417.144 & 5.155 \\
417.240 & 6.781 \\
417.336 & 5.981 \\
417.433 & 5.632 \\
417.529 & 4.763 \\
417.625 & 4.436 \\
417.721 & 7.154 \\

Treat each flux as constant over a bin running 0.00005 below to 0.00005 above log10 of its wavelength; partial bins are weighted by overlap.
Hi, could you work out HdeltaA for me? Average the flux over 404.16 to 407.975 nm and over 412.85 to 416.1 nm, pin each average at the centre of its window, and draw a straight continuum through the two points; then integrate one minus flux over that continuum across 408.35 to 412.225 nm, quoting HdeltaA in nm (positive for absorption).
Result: -0.36 nm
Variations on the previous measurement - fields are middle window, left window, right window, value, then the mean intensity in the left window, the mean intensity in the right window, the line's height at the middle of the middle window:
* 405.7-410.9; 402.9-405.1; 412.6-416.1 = -0.24 nm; 6.36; 6.16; 6.28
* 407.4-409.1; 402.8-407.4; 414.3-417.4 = -0.12 nm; 6.44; 6.19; 6.37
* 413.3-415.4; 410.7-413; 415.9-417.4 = 0.08 nm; 6.66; 6.38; 6.52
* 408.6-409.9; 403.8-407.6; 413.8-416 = -0.13 nm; 6.47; 6.12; 6.33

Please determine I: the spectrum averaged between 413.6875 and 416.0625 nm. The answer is 6.15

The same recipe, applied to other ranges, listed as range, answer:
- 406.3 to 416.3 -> 6.48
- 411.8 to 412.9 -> 6.72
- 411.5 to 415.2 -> 6.37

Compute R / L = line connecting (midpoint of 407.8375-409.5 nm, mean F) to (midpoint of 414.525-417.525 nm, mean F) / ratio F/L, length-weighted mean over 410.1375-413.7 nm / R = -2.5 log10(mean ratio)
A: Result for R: 0.04 mag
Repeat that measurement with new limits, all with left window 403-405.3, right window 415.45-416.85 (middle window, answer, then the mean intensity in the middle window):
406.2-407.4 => -0.055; 6.67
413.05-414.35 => 0.018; 6.13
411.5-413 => -0.065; 6.64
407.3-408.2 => 0.057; 6.01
